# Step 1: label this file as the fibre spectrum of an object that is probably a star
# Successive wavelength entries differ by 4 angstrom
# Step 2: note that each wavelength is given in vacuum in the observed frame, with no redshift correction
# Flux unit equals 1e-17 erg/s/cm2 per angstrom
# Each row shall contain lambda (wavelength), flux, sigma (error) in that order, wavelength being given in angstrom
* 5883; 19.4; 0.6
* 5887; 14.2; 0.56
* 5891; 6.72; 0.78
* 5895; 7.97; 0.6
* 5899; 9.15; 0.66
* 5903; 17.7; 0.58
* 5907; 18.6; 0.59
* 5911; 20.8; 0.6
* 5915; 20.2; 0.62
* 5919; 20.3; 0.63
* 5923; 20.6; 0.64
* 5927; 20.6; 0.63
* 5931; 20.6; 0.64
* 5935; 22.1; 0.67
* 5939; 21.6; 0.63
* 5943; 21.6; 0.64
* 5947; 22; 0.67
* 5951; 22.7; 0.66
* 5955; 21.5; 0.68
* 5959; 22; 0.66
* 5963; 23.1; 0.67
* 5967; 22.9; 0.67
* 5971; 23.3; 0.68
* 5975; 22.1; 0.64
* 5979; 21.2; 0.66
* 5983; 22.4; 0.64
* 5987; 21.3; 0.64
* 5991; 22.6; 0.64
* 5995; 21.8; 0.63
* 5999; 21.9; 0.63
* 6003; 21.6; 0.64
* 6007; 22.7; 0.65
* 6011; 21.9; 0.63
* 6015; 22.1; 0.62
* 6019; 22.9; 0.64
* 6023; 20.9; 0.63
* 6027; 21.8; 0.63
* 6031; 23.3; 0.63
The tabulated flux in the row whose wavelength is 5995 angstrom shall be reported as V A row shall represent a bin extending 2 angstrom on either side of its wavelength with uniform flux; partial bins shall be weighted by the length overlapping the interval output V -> 21.8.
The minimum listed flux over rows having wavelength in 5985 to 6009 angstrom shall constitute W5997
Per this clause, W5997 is 21.3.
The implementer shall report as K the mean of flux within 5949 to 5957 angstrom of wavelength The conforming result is 22.1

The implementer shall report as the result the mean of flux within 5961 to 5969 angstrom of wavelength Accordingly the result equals 23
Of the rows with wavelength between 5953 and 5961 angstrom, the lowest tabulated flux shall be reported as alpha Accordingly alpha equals 21.5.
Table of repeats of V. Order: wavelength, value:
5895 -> 7.97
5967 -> 22.9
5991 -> 22.6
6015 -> 22.1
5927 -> 20.6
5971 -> 23.3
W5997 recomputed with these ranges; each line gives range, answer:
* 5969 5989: 21.2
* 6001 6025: 20.9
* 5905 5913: 18.6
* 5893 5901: 7.97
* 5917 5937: 20.3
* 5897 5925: 9.15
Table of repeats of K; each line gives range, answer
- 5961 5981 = 22.5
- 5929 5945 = 21.5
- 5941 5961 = 22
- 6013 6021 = 22.5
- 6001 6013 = 22.1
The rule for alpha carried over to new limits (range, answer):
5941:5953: 21.6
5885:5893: 6.72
